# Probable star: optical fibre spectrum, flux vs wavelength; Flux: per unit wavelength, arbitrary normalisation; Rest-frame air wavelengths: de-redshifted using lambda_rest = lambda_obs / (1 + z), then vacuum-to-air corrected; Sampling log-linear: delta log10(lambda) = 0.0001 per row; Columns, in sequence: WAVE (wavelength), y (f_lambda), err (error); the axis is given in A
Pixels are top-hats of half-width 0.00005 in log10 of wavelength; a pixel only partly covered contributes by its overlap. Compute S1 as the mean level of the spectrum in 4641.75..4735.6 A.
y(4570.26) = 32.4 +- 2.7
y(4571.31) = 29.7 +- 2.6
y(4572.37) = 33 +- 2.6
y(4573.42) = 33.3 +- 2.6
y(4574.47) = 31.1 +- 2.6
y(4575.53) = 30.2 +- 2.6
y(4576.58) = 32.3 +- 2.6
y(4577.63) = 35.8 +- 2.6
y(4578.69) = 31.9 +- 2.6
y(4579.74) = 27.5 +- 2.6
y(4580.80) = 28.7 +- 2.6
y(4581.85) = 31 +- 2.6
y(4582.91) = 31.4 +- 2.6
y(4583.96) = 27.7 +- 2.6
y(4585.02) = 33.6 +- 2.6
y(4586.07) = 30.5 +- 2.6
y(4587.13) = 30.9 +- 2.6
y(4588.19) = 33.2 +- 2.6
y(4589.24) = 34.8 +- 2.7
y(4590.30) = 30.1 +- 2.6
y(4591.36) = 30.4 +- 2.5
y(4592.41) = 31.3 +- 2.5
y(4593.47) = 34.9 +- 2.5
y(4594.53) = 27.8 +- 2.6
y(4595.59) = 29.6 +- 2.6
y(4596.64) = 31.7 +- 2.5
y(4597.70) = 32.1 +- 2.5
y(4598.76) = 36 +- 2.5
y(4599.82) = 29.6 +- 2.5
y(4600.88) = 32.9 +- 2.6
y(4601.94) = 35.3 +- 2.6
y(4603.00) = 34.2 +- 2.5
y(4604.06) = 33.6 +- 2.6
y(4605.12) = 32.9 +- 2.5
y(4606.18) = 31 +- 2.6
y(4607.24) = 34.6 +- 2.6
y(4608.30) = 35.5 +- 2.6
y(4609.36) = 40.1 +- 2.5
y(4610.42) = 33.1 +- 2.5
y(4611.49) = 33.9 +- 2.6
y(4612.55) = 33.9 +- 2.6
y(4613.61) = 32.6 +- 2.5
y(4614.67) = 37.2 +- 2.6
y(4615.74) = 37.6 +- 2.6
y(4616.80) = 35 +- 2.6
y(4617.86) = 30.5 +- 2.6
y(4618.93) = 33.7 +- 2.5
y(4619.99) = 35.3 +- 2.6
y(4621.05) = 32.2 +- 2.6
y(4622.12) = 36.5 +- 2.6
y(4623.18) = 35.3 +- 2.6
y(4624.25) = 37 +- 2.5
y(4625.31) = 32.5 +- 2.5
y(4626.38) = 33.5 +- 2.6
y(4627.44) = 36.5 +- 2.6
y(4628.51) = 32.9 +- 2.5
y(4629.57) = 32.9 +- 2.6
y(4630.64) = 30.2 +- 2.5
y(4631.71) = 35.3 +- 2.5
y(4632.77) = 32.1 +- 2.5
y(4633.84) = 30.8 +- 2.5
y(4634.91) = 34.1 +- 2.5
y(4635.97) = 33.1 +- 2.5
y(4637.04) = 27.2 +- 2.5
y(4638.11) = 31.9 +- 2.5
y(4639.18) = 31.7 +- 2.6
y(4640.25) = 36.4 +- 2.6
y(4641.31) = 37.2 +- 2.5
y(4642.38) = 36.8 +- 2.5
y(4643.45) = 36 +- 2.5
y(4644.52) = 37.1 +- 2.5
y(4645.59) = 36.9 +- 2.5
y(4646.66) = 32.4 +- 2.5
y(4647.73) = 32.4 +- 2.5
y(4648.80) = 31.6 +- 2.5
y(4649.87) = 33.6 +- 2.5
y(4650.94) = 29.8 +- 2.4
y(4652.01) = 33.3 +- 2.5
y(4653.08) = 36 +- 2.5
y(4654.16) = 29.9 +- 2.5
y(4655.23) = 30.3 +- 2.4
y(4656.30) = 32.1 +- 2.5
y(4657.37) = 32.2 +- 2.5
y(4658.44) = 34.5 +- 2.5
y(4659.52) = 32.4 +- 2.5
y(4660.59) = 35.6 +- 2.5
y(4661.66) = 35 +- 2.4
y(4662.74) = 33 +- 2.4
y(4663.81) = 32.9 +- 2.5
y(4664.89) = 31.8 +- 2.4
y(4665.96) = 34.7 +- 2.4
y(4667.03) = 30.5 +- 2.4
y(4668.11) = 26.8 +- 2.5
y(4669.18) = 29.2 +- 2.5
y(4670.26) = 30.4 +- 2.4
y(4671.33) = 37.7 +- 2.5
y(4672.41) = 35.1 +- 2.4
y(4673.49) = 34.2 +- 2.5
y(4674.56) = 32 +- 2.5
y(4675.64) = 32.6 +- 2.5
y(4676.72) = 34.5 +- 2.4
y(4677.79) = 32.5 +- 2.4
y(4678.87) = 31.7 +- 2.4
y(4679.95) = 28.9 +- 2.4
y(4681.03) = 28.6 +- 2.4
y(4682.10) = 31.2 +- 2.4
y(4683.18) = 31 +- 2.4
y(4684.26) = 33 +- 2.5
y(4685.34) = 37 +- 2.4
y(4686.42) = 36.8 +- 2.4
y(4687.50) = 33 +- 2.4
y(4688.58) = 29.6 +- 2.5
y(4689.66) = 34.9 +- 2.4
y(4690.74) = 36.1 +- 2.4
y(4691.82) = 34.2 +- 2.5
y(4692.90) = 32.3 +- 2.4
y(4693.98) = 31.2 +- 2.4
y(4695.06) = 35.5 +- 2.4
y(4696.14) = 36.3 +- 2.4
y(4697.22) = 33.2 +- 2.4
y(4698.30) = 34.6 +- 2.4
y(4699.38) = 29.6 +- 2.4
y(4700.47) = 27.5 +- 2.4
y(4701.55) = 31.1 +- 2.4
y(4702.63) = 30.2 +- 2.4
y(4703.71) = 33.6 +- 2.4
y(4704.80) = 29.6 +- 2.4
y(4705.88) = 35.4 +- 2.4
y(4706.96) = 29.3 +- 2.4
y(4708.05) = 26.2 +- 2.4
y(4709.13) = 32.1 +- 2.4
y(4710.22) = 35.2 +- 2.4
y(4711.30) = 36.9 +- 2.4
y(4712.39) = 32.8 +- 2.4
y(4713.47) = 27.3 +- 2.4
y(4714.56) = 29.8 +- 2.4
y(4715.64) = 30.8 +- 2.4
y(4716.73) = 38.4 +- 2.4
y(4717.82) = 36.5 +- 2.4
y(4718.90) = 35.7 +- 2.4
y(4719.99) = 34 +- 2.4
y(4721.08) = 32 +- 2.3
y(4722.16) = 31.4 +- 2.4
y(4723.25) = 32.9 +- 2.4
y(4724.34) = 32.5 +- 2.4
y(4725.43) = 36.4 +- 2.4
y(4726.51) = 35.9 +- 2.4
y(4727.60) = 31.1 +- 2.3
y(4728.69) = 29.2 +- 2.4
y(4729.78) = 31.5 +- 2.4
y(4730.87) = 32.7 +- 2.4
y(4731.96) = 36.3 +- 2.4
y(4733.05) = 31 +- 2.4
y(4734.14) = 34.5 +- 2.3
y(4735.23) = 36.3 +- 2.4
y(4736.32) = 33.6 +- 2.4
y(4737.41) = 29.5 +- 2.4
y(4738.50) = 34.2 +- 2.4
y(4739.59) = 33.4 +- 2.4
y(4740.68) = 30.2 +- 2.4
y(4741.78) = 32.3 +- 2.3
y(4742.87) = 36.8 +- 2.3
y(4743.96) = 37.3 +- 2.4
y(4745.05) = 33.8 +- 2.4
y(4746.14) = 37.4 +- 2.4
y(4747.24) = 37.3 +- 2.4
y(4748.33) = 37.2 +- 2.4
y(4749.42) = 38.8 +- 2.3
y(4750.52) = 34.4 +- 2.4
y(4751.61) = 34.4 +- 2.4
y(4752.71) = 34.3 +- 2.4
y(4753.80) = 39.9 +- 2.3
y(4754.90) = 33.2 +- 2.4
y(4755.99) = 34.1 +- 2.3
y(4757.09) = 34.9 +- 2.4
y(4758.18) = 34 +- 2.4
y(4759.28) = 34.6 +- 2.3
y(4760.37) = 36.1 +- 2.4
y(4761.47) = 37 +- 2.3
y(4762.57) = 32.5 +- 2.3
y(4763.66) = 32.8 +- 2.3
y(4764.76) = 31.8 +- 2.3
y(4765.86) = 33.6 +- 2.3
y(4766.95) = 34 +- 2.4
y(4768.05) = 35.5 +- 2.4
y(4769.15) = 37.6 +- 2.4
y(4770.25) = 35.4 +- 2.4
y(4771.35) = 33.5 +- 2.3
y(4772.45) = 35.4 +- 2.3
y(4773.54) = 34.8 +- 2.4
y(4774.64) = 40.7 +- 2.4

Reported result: 32.9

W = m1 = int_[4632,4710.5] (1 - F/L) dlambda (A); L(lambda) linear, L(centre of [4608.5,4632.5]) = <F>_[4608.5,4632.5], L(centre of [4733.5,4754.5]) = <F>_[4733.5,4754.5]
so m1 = 4.4 A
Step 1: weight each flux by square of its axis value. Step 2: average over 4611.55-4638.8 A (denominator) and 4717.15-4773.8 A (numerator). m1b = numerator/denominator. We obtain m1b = 1.08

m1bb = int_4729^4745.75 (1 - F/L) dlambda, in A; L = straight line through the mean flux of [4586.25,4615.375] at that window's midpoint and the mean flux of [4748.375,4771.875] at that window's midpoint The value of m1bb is 0.54 A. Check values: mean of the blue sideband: 33.1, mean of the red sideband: 34.9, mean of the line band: 33.5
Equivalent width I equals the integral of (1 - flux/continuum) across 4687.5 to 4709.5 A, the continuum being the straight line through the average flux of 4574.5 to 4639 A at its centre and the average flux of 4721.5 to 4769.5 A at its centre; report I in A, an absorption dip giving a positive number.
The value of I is 1.1 A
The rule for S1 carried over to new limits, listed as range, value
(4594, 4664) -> 33.5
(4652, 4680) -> 32.6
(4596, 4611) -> 33.7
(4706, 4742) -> 32.8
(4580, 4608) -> 31.9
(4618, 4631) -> 34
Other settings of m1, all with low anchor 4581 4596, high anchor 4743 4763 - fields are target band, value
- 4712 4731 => 1.1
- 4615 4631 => -1.0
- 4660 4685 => 0.8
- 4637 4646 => -0.6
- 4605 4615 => -0.9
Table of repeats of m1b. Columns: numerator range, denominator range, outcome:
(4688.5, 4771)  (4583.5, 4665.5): 1.06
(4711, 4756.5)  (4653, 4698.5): 1.06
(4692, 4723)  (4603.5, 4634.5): 0.99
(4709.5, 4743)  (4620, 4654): 1.02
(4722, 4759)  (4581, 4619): 1.11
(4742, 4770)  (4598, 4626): 1.10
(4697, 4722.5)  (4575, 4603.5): 1.07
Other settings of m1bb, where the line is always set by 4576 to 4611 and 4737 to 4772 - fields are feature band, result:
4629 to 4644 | -0.1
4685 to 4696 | -0.1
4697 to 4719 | 1.3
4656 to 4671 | 0.5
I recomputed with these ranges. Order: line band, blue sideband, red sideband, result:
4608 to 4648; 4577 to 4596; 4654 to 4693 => -2.9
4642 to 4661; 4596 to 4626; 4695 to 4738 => 0.1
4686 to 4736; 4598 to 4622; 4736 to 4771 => 2.4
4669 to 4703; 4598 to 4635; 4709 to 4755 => 1.3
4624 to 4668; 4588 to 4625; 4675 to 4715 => -0.3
